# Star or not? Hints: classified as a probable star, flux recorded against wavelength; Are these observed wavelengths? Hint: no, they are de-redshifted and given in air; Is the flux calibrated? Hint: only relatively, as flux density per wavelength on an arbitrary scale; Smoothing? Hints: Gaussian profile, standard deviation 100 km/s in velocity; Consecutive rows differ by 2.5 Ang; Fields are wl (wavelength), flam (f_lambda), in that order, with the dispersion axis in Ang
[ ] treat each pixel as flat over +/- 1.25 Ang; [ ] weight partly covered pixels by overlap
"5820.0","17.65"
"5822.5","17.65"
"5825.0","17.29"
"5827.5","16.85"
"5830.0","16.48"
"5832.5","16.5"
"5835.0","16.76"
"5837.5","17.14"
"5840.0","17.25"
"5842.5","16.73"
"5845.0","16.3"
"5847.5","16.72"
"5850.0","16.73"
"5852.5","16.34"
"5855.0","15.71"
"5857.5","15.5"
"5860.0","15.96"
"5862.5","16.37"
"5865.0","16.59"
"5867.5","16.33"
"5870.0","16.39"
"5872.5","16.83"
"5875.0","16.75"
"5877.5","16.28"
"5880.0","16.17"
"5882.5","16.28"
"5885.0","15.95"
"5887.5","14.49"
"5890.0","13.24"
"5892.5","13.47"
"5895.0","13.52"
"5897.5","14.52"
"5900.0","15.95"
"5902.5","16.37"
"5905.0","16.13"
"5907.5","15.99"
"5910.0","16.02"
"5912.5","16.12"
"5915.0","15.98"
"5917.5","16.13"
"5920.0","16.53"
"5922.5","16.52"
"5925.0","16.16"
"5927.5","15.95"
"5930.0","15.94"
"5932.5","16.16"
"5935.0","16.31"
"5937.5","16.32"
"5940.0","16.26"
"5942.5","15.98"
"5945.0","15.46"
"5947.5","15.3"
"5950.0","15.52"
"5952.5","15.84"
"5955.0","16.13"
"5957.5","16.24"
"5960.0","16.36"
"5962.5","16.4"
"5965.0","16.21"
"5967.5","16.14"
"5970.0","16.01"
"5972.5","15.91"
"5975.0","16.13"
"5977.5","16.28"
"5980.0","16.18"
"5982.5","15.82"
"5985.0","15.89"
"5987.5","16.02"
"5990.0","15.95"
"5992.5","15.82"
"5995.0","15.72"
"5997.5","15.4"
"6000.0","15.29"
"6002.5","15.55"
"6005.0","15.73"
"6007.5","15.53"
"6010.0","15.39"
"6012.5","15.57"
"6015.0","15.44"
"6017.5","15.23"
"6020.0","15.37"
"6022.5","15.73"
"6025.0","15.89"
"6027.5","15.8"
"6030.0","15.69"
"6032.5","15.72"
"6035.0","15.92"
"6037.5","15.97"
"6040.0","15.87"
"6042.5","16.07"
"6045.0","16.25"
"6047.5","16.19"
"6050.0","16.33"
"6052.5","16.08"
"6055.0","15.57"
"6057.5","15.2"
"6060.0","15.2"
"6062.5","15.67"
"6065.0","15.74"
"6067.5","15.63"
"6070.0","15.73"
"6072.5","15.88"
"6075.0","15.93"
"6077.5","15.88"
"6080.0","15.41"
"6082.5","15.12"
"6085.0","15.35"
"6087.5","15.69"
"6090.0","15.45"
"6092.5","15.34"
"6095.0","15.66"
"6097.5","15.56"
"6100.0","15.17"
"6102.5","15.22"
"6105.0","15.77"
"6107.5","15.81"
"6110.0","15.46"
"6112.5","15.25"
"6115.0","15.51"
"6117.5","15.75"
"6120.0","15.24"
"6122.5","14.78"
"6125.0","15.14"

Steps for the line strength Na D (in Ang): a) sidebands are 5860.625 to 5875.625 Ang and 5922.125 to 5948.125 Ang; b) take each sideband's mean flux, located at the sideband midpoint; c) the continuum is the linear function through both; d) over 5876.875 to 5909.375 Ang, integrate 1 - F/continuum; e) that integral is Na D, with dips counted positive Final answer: 2.1 Ang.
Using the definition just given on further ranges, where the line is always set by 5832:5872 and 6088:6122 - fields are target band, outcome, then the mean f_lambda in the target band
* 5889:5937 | 1.7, 15.7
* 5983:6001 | 0.2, 15.7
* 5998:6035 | 0.6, 15.6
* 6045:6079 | -0.3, 15.8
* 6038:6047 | -0.2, 16.1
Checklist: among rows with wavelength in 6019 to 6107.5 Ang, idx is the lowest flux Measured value 15.12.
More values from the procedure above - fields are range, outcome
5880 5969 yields 13.24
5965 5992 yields 15.82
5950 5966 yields 15.52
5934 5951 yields 15.3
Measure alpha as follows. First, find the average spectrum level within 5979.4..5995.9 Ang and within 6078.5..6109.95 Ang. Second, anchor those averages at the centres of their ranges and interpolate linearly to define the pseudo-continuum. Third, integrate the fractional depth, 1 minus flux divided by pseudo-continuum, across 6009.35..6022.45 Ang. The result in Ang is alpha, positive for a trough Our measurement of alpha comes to 0.30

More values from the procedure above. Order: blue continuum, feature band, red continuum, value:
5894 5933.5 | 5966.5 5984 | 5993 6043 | -0.4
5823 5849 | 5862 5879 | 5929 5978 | 0.1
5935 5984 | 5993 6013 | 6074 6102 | 0.4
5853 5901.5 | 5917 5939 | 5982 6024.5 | -0.9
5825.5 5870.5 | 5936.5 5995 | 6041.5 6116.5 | 0.2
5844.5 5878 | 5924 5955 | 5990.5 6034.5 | 0.0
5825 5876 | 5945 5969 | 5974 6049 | 0.1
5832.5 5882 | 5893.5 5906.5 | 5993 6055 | 0.8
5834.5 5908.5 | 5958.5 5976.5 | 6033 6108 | -0.4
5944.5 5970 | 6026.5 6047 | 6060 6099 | -0.3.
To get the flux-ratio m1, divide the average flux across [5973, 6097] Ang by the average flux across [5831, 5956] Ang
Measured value 0.98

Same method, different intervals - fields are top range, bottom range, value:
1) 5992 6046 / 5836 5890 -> 0.96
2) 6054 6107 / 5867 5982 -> 0.98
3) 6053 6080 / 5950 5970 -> 0.97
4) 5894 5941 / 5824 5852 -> 0.95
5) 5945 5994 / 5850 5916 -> 1.01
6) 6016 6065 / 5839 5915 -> 0.99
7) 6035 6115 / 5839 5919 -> 0.98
